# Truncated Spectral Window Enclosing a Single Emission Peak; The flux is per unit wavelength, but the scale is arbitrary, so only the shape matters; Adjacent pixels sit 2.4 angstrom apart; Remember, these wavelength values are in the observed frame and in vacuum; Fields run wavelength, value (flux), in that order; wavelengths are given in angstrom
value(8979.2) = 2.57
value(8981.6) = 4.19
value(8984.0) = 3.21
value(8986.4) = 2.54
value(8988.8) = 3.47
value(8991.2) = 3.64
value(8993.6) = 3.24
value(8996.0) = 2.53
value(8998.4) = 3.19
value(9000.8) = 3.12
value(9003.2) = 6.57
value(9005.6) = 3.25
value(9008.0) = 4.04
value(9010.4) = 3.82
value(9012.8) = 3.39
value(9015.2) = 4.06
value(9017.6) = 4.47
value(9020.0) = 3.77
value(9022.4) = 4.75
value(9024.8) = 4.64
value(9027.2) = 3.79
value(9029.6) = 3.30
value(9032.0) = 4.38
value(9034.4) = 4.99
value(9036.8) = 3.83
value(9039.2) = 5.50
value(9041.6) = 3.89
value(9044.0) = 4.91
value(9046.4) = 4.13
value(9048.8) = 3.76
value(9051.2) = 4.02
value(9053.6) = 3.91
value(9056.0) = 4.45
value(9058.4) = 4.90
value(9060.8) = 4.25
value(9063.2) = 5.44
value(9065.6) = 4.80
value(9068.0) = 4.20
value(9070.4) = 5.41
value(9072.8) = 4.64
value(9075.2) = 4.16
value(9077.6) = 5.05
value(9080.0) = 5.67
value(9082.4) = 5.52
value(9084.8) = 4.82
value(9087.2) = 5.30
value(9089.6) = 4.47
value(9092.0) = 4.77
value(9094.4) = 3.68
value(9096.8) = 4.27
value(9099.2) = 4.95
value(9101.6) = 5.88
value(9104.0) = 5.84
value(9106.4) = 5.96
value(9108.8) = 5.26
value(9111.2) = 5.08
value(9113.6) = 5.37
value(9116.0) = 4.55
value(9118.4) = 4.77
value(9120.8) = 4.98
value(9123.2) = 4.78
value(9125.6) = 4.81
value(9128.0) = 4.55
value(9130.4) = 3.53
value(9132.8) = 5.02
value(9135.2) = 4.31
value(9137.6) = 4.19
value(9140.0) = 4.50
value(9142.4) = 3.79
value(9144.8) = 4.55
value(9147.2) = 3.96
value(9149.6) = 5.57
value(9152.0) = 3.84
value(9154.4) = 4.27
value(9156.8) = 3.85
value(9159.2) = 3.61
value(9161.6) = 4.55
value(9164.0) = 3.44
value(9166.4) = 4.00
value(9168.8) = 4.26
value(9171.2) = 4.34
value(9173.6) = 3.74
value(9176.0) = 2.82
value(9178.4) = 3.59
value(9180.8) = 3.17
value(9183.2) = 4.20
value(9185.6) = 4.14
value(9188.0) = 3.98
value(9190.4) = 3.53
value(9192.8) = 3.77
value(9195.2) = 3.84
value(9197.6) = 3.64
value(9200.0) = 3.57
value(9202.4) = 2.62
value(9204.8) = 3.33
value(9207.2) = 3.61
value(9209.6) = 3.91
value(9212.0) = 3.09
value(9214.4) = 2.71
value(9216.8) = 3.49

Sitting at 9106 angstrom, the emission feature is Mg II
